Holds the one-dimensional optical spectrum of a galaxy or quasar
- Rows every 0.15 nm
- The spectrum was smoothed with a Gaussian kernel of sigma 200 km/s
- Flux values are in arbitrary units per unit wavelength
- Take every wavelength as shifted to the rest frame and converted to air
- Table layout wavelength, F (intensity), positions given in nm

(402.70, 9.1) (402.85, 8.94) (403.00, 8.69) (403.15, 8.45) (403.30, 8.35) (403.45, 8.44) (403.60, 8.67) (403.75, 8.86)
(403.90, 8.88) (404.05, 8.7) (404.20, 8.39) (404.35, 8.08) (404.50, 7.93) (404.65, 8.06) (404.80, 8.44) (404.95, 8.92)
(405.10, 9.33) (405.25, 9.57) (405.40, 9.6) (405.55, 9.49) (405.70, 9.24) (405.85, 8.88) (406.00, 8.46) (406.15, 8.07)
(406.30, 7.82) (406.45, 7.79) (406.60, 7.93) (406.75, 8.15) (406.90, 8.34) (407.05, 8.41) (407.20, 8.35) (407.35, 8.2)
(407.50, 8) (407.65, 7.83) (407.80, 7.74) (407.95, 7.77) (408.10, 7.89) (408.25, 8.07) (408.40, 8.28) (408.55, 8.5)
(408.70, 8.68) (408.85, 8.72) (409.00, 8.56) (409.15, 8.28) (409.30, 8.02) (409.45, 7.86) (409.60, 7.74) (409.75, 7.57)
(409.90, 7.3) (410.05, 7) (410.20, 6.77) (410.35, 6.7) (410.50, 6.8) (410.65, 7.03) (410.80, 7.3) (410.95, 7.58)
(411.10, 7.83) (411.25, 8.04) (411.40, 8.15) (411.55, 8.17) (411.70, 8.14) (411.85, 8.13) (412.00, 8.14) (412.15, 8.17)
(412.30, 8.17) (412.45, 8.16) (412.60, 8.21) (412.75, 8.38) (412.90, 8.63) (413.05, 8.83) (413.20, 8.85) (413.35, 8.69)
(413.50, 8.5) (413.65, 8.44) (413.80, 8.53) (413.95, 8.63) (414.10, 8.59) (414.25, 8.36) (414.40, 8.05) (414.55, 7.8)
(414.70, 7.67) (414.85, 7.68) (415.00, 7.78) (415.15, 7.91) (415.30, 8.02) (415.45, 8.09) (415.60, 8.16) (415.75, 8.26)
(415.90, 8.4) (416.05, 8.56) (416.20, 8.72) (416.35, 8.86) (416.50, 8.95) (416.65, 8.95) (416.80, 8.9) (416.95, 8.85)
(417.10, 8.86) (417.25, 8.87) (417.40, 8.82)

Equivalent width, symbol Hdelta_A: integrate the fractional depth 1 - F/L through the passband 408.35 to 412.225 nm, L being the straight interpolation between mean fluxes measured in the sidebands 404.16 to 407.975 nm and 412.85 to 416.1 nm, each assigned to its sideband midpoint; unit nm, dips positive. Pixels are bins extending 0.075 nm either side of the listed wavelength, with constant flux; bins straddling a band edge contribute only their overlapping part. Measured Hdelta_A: 0.247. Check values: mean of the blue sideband 8.42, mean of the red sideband 8.29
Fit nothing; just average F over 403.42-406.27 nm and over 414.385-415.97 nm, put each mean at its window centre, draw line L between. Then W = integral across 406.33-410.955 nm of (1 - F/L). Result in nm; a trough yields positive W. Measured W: 0.33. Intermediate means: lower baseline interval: 8.73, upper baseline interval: 7.98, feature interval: 7.85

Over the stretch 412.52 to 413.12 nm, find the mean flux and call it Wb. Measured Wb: 8.51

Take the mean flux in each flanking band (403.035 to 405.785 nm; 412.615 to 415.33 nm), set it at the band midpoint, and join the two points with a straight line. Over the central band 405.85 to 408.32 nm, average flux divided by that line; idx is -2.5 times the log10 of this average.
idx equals 0.07 mag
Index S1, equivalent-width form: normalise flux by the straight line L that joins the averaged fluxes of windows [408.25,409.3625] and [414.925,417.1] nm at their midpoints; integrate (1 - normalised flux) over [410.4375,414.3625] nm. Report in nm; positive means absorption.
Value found 0.125 nm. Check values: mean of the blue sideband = 8.41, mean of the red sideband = 8.47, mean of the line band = 8.17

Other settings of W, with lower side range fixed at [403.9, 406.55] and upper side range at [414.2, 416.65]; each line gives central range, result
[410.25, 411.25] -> 0.14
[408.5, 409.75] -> 0.03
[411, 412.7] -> 0.05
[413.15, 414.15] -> -0.04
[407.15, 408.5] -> 0.08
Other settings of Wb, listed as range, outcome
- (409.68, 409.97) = 7.44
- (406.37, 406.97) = 8.05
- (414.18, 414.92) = 7.91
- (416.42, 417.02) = 8.91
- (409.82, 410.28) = 7.03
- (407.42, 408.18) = 7.85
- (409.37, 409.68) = 7.8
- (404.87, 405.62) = 9.37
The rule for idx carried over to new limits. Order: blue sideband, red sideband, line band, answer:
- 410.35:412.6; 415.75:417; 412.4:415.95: 0.01 mag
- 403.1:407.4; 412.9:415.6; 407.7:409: 0.03 mag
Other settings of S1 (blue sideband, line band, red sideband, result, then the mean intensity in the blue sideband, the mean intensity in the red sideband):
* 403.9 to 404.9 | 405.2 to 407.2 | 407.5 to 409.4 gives -0.07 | 8.33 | 8.18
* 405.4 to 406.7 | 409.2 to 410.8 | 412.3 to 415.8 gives 0.21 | 8.52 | 8.27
